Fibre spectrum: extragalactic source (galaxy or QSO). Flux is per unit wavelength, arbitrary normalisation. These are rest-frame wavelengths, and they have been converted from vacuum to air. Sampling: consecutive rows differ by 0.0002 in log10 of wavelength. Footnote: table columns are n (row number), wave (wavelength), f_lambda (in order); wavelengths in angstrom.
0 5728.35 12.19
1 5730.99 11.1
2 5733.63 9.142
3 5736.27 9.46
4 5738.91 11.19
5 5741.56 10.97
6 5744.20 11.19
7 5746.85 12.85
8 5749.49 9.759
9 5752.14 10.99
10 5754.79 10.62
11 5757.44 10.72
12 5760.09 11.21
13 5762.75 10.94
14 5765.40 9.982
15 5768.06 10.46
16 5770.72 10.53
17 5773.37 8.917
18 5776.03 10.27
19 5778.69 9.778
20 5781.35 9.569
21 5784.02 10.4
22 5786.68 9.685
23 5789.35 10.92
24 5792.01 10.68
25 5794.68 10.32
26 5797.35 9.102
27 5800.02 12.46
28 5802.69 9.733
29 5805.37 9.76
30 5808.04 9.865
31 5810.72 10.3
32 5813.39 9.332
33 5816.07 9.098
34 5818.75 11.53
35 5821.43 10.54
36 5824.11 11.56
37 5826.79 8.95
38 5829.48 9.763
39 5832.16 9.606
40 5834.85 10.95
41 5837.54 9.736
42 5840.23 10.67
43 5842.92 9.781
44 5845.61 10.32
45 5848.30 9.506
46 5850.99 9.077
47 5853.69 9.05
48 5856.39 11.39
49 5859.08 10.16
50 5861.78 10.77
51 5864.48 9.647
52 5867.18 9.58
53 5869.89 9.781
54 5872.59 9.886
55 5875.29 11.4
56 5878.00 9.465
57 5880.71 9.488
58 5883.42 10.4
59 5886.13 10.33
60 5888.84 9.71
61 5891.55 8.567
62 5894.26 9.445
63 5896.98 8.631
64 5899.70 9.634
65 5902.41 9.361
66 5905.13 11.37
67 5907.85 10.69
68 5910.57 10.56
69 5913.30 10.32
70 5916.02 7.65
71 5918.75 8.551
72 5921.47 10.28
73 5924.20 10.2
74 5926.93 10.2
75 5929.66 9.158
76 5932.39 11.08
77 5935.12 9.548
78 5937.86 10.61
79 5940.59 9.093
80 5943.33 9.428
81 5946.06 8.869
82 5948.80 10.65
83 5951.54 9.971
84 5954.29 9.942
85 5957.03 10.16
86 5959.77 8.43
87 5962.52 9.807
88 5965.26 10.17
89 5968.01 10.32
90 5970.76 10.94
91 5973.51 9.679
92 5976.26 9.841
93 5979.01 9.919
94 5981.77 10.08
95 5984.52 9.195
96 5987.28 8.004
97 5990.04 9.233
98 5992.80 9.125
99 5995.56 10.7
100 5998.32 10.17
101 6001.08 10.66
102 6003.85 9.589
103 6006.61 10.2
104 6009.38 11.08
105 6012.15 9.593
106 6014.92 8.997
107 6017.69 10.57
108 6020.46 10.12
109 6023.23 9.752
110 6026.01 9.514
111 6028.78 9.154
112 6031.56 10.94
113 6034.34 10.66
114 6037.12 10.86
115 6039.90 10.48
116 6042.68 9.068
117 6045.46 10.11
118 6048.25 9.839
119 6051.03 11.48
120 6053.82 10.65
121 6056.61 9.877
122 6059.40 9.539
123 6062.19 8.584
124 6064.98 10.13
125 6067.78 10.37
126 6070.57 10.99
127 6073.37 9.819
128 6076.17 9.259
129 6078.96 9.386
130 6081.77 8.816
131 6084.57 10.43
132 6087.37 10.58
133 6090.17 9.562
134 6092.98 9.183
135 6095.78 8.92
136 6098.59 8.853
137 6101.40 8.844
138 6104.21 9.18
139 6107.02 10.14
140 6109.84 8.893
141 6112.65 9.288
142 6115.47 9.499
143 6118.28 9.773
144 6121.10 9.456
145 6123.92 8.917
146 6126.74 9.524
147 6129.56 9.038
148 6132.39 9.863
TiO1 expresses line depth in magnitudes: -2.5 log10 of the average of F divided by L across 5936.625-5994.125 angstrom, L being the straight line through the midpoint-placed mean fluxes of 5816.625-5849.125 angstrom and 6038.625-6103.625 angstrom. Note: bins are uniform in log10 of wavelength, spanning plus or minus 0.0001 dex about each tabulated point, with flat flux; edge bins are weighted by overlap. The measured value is 0.031 mag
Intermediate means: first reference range 10.2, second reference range 9.76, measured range 9.69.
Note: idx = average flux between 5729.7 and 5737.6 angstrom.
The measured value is 9.9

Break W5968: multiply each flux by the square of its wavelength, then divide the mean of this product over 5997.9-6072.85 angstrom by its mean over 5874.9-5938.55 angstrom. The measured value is 1.07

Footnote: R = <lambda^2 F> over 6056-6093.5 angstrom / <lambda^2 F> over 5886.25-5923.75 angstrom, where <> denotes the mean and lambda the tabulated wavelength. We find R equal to 1.1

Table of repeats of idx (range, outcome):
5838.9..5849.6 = 10.1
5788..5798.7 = 10.3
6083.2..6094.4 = 9.94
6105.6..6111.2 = 9.51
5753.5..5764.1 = 10.9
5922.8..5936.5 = 10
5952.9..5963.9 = 9.59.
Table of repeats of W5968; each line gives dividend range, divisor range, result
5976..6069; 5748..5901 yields 1.05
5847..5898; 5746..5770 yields 0.95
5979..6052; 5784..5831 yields 1.05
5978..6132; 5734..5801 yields 1.02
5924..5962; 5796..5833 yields 1.01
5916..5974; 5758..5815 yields 1.02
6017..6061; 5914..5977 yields 1.07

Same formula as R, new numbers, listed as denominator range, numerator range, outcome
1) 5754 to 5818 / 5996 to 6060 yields 1.08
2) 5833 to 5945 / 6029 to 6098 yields 1.07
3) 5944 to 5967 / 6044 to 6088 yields 1.06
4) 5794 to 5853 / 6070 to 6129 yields 1.03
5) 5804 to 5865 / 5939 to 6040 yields 1.04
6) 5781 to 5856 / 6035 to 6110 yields 1.06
